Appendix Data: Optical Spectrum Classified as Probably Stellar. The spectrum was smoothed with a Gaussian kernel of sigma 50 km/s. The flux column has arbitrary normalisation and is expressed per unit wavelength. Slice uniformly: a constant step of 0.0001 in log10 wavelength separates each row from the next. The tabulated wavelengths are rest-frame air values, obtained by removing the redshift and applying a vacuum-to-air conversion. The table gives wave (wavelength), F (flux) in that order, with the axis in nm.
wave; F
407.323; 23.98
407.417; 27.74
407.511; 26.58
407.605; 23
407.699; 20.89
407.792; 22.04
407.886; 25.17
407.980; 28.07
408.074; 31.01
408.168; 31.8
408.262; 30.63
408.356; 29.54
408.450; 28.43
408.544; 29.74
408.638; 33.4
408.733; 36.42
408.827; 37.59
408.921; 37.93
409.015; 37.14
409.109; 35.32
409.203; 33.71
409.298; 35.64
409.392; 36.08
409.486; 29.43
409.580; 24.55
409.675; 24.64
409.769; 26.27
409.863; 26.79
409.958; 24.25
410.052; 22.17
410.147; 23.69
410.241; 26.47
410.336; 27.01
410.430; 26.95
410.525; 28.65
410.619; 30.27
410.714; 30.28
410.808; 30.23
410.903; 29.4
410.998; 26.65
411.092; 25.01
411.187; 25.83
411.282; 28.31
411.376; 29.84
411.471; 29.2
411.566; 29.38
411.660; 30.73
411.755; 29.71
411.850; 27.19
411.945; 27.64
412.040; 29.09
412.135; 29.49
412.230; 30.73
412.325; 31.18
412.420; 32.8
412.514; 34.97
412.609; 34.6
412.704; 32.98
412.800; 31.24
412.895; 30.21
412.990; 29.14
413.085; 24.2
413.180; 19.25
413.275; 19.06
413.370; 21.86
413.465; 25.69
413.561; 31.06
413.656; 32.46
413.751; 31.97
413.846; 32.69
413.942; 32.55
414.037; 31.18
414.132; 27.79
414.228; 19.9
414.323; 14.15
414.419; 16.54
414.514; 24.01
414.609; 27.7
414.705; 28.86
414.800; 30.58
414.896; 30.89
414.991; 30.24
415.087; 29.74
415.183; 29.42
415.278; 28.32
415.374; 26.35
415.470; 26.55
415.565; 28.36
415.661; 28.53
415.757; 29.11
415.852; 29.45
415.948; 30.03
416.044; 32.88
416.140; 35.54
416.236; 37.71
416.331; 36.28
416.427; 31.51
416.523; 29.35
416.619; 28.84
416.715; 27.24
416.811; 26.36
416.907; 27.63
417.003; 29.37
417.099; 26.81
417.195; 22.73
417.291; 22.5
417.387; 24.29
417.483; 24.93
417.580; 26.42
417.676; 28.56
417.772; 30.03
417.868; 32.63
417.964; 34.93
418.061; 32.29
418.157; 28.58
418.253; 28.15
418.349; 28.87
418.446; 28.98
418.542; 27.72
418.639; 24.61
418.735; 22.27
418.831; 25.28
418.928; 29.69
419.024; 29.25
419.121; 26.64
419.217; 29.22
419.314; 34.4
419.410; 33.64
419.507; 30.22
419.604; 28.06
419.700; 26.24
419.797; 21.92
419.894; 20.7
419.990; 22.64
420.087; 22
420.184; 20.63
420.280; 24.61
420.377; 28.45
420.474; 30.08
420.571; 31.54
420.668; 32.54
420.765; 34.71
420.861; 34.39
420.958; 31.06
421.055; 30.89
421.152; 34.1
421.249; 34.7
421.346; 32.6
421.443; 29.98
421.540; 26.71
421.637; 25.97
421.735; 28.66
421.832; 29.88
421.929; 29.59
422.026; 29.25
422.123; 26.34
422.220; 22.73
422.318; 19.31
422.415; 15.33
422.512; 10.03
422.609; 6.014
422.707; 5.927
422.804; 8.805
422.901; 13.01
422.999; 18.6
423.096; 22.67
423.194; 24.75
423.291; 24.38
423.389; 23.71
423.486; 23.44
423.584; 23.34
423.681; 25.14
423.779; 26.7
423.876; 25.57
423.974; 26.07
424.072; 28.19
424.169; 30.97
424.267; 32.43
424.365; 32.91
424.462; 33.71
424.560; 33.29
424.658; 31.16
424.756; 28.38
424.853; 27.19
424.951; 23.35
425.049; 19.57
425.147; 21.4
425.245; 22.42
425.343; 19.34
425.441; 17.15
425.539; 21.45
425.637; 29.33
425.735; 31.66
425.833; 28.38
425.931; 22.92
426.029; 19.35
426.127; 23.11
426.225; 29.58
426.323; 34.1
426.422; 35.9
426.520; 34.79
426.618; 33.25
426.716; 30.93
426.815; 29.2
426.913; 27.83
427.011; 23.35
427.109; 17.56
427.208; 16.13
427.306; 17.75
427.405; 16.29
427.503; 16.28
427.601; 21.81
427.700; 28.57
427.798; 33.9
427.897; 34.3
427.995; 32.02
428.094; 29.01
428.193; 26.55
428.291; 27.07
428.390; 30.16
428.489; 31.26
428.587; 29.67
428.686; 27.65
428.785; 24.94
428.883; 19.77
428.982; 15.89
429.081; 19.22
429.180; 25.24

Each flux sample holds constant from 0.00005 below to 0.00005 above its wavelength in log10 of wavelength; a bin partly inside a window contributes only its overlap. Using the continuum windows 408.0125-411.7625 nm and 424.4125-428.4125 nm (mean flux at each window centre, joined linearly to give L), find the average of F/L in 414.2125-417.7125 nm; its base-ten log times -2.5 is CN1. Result 0.02 mag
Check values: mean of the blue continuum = 29.7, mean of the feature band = 27.8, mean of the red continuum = 26.3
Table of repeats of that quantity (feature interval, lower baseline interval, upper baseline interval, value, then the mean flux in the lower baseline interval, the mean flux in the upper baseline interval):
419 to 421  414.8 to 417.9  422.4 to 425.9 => -0.08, 29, 23.3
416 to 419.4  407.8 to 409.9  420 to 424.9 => -0.05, 31.2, 25.8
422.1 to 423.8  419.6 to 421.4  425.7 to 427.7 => 0.41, 28.6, 25.5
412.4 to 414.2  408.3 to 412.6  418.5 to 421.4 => 0.01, 29.8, 28.5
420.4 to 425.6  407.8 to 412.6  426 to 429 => 0.08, 29.7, 26.5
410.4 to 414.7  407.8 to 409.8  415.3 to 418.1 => 0.08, 31.4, 29.2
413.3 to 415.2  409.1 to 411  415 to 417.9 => 0.05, 28.4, 28.9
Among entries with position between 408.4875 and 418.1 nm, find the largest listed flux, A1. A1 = 37.93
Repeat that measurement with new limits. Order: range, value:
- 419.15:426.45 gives 35.9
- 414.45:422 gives 37.71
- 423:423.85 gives 26.7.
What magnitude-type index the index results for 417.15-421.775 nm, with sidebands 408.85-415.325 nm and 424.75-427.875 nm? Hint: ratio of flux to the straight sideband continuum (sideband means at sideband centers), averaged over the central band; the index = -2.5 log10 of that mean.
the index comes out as -0.06 mag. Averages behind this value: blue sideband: 28.6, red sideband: 25.1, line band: 28.3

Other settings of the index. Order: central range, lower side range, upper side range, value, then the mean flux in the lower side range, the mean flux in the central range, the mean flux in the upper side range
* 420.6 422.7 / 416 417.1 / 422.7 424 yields -0.11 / 31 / 26.5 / 21.3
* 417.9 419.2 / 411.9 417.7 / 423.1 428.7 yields -0.02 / 28.4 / 28.3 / 26.6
